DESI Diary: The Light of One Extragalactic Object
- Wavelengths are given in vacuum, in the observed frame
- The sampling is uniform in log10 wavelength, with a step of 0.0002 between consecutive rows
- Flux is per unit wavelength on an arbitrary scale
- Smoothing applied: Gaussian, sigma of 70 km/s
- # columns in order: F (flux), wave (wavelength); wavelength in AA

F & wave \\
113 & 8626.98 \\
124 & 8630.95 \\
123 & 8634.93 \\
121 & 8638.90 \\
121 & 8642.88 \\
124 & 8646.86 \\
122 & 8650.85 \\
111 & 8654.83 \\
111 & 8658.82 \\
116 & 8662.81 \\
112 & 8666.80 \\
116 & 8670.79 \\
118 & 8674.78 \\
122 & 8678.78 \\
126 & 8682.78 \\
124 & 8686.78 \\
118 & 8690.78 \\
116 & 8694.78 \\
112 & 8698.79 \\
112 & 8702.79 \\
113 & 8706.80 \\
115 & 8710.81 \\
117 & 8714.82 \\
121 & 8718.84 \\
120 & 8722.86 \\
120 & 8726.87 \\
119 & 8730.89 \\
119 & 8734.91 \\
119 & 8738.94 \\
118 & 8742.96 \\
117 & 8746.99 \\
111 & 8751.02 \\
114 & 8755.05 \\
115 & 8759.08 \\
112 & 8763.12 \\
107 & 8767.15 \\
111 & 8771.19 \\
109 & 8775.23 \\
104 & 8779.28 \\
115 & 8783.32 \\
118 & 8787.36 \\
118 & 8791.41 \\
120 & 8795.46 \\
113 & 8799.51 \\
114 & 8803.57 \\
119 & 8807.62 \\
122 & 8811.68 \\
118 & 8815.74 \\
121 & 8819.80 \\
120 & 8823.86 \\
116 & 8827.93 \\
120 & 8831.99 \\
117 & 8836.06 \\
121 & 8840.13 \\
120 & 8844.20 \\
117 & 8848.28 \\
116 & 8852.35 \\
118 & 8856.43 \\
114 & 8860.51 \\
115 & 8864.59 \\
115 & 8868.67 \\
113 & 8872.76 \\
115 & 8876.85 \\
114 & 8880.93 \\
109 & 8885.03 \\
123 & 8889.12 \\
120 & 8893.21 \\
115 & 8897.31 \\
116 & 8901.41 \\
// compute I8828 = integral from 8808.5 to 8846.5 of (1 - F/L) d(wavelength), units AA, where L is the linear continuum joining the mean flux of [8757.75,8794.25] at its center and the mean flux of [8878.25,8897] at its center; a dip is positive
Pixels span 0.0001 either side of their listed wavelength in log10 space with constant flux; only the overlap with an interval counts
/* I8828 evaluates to -1.8 AA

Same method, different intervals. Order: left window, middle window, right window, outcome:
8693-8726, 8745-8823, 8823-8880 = 1.1 AA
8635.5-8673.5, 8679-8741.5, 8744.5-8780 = -2.1 AA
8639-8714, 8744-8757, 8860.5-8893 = 0.2 AA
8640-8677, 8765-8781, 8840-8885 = 1.1 AA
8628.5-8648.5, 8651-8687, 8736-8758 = 1.0 AA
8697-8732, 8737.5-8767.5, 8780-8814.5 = 0.6 AA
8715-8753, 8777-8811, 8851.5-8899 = 0.5 AA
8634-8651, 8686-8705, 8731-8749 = 0.7 AA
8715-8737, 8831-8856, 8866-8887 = -0.8 AA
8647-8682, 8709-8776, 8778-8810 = 0.2 AA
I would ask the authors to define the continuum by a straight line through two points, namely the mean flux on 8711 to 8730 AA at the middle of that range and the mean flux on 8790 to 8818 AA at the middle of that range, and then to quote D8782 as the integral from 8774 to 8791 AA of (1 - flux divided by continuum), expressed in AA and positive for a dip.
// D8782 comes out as 0.8 AA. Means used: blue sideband 119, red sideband 118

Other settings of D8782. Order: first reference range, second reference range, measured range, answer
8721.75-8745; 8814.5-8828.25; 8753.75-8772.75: 1.2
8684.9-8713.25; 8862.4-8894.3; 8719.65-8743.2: -0.7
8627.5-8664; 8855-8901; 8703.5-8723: 0.2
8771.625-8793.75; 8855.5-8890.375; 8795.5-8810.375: -0.4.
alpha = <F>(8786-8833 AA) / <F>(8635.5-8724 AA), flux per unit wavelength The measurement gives 1.0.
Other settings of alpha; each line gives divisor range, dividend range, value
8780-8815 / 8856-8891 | 0.98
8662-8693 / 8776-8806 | 0.96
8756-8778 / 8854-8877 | 1.04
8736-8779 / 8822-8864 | 1.04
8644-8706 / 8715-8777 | 0.98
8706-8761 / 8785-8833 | 1.01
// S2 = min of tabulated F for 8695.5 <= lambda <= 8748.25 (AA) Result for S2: 112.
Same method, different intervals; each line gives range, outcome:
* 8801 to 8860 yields 114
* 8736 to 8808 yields 104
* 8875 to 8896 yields 109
